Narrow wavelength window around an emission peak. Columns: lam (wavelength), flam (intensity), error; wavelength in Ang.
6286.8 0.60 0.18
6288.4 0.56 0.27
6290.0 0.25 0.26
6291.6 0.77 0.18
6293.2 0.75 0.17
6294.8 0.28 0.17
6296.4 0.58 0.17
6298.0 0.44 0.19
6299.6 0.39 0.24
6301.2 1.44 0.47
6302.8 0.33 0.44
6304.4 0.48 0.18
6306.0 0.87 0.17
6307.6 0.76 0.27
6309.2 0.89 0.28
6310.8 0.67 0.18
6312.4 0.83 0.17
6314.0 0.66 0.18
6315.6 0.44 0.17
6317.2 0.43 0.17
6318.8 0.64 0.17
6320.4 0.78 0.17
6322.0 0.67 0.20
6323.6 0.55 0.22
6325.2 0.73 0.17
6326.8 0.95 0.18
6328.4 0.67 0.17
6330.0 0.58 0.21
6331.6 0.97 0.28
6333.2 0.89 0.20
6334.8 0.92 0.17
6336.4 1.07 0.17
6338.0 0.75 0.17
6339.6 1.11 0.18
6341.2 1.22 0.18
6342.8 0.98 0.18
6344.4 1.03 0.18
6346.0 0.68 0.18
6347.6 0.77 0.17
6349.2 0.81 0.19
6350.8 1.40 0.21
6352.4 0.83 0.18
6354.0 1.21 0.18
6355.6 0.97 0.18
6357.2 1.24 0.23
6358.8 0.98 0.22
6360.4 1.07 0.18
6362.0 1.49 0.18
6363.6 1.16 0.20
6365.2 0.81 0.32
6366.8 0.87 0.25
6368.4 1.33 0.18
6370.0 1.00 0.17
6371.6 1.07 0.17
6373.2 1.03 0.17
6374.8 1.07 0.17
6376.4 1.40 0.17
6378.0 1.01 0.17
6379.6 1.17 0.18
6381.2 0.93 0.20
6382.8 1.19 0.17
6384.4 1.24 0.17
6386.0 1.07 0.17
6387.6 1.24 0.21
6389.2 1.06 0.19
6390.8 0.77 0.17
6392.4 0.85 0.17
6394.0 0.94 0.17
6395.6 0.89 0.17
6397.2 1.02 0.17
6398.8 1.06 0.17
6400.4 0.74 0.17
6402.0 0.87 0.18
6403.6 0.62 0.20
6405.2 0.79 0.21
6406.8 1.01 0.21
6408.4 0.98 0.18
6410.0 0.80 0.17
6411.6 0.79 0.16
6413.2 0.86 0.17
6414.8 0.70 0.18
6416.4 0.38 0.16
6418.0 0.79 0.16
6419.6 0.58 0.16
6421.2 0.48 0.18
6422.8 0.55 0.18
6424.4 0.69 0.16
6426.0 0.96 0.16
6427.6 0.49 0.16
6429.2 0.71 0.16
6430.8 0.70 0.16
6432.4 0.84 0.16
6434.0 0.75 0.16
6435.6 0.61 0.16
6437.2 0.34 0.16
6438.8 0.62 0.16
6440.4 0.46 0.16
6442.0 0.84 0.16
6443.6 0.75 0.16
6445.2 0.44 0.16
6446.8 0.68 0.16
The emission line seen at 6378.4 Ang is Mg II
